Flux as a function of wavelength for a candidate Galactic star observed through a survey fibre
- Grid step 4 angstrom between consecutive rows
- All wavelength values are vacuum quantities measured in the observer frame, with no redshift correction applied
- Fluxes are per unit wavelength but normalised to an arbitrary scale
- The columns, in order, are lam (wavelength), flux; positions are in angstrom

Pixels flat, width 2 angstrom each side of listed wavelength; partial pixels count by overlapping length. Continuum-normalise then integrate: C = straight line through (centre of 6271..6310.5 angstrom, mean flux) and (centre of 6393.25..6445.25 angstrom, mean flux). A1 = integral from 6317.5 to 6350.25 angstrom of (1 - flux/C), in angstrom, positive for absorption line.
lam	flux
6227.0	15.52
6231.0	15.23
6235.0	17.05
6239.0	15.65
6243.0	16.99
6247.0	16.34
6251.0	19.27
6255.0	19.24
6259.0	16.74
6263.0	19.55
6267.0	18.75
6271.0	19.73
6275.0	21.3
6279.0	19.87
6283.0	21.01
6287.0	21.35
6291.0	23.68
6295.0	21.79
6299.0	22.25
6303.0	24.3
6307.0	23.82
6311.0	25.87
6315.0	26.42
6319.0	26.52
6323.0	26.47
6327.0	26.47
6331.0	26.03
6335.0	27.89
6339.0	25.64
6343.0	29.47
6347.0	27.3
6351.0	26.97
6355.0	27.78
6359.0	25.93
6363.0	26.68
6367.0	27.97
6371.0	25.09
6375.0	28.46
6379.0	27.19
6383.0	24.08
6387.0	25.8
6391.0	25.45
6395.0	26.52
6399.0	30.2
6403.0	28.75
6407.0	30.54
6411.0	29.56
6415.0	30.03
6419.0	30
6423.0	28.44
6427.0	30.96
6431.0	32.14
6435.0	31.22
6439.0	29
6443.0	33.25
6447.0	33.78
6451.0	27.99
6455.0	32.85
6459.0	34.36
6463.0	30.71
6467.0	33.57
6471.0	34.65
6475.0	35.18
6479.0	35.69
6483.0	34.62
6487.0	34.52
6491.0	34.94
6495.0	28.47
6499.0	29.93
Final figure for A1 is -2.8 angstrom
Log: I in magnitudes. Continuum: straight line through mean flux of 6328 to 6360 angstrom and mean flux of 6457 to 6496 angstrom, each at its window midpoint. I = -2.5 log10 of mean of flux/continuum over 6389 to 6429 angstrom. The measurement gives 0.05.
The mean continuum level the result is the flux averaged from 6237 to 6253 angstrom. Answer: 17.1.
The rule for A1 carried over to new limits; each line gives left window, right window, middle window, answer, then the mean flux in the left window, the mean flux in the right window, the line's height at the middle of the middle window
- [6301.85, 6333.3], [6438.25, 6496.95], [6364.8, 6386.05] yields 1.5 angstrom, 25.8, 33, 28.6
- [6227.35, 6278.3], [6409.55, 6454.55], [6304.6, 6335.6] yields -4.6 angstrom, 18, 30.7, 22.7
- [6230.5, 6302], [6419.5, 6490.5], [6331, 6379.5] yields -3.1 angstrom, 19.4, 32.5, 25.6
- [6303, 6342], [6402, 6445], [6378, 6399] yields 2.0 angstrom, 26.1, 30.4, 28.9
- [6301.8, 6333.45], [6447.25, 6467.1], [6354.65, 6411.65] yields 2.8 angstrom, 25.8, 31.9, 28.7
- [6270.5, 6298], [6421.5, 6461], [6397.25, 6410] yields -0.3 angstrom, 21.4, 31.4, 29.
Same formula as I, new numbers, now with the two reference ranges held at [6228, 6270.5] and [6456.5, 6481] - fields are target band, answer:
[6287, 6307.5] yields -0.09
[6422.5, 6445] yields 0.01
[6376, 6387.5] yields 0.06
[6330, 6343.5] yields -0.13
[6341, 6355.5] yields -0.12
